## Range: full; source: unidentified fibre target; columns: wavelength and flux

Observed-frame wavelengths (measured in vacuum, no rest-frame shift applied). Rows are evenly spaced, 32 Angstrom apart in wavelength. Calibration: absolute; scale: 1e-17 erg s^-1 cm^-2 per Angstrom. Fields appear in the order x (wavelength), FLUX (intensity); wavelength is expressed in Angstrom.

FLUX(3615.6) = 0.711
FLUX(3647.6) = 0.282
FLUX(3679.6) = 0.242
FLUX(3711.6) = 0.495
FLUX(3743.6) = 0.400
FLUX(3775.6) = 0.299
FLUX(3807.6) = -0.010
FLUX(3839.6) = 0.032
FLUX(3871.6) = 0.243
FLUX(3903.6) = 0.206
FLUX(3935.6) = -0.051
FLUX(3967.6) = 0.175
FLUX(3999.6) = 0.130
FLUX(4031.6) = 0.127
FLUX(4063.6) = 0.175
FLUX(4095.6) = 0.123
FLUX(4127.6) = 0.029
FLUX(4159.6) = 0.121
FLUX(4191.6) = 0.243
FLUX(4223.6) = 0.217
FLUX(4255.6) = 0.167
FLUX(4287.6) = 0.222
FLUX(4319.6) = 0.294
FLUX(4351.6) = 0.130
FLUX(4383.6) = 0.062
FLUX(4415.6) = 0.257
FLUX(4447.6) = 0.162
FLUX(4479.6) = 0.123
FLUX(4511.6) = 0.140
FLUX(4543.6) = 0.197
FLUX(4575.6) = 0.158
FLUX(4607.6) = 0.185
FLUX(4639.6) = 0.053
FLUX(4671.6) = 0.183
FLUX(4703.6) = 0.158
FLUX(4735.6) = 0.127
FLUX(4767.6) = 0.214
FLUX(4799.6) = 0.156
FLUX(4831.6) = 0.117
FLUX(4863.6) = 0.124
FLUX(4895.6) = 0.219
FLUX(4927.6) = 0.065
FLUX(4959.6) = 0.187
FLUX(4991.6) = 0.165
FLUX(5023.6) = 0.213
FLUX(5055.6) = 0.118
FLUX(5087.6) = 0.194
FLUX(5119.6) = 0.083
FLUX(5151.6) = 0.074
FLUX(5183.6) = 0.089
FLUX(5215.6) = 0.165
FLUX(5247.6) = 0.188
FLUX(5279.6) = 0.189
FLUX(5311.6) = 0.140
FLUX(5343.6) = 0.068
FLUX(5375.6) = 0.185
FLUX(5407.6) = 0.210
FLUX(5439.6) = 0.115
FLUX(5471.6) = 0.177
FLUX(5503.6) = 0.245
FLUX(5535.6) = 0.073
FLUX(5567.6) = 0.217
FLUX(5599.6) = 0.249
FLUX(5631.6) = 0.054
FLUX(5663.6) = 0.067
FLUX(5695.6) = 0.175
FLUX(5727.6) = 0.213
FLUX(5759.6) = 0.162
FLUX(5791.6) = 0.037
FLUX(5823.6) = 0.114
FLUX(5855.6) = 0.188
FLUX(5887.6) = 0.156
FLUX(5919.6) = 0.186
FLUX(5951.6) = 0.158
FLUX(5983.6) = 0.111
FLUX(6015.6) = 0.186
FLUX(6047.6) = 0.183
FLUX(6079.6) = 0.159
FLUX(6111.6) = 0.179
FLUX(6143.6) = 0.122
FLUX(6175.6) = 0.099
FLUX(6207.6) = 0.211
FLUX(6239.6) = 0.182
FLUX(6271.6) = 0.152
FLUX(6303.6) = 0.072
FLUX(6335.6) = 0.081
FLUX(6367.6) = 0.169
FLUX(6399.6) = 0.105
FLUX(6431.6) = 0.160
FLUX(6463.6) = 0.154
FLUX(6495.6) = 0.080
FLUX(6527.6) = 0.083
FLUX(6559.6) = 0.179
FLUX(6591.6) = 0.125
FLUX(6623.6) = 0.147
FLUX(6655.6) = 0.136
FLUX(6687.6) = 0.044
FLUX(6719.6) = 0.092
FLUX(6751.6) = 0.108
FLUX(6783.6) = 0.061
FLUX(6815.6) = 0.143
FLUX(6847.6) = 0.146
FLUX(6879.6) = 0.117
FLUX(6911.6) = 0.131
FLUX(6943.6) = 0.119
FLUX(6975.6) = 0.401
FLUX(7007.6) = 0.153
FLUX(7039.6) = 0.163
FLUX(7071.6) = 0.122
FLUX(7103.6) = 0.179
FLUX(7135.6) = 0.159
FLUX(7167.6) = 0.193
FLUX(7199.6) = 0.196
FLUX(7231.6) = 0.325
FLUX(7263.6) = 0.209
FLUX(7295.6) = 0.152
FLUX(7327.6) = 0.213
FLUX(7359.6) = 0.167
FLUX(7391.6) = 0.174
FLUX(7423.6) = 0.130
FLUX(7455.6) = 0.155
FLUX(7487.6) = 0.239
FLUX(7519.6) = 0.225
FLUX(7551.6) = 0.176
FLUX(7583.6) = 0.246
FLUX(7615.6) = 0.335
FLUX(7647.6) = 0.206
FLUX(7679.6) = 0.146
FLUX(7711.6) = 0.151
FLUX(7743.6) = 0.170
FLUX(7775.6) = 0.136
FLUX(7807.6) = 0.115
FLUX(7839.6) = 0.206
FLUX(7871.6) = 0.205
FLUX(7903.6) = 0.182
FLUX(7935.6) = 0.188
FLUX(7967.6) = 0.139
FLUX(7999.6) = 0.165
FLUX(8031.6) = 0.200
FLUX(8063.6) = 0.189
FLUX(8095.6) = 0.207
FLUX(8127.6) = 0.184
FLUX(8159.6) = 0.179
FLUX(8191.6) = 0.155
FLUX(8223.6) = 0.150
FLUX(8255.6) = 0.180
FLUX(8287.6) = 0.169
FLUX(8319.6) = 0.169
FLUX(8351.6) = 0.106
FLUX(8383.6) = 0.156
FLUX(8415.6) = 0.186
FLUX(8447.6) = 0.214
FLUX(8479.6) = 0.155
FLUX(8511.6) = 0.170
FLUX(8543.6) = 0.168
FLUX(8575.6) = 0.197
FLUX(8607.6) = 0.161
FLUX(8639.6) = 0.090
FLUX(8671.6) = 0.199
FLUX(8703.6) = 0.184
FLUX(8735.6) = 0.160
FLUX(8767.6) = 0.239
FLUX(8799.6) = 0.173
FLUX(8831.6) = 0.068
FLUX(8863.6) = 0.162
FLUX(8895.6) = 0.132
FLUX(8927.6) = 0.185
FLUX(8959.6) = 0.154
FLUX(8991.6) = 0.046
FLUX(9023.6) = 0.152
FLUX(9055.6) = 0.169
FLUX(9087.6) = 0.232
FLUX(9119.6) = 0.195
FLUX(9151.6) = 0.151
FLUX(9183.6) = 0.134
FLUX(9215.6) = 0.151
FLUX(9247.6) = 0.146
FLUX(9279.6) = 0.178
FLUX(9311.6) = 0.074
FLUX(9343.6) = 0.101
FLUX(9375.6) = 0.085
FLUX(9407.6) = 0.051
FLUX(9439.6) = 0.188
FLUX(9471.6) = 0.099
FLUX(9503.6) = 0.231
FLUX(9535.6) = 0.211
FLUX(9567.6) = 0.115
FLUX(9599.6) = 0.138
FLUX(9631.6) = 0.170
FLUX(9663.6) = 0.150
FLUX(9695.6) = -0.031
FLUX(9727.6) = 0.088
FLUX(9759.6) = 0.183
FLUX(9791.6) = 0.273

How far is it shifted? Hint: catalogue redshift 0.872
